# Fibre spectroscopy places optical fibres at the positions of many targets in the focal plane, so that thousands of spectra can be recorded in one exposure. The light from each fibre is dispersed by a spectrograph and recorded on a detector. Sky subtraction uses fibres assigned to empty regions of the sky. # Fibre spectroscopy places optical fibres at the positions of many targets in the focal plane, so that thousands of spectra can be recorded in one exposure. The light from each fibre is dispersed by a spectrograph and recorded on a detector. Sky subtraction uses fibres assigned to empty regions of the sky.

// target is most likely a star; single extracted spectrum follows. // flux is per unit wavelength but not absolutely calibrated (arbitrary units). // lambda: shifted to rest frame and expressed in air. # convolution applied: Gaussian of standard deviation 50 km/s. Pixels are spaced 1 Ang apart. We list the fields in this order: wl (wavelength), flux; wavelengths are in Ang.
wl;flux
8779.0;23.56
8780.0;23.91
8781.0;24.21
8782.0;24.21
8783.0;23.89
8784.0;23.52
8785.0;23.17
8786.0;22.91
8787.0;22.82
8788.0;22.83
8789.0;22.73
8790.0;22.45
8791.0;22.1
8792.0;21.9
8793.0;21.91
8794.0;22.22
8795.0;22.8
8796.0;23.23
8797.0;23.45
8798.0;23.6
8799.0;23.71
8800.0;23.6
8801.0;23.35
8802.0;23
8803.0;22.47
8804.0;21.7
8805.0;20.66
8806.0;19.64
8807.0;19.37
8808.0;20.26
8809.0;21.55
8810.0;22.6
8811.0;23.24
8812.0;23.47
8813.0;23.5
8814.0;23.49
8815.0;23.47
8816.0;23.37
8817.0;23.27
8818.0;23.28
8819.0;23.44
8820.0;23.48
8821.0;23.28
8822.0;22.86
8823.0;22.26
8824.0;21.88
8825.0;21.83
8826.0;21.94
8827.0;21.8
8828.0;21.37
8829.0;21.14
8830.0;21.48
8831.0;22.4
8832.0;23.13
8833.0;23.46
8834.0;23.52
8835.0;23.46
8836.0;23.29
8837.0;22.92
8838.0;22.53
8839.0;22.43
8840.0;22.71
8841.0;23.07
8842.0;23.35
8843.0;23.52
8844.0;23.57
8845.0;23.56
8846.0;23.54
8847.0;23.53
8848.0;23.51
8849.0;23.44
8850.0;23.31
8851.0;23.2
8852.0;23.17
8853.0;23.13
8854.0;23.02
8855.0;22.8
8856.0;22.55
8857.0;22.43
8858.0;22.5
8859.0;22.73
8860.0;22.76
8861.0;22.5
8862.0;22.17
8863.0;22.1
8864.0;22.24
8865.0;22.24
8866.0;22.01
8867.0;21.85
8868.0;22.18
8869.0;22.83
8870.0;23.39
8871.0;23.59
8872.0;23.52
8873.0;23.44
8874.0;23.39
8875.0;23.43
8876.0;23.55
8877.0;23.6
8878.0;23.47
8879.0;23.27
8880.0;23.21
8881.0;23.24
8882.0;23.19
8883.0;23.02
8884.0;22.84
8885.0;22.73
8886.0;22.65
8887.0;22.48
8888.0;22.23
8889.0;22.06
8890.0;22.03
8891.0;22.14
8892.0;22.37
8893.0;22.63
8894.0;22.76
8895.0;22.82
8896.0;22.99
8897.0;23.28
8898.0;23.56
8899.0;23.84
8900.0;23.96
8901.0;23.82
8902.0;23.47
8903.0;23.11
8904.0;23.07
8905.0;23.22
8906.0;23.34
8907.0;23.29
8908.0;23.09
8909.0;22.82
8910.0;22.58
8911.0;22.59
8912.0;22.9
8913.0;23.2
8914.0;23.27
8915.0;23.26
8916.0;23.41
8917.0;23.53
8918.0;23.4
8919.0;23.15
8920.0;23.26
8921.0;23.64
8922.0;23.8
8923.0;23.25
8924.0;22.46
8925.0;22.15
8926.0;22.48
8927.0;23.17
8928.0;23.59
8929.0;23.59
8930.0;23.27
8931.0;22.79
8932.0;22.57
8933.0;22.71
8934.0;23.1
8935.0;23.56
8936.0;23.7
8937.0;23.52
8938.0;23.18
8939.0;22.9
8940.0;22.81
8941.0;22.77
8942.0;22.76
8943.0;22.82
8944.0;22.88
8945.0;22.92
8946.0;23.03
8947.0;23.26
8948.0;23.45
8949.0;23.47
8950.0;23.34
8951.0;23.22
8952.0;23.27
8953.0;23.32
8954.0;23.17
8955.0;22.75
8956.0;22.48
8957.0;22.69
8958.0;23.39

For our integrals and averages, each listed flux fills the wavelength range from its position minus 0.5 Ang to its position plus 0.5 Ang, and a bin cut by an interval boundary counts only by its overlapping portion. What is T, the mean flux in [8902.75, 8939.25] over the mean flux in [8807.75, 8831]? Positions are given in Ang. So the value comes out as 1.0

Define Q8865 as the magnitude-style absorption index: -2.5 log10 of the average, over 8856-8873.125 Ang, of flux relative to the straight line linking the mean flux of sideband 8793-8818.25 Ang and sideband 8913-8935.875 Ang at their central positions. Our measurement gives 0.01 mag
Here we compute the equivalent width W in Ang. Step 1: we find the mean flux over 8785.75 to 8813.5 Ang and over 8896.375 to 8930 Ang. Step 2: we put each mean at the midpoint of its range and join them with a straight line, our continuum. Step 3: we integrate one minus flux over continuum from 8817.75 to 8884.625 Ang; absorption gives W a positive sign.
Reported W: -0.31 Ang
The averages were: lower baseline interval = 22.4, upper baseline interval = 23.2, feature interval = 22.9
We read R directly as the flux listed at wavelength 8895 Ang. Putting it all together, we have 22.82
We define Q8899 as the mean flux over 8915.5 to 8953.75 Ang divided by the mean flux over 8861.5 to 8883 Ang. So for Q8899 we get 1.01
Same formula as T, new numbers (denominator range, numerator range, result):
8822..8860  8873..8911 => 1.01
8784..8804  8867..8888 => 1.01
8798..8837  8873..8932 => 1.02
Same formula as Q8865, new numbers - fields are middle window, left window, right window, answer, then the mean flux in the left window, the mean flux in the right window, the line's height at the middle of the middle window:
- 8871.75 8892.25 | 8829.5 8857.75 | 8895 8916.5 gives 0.010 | 23.1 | 23.2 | 23.2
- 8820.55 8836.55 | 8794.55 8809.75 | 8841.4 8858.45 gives 0.014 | 22.2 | 23.2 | 22.7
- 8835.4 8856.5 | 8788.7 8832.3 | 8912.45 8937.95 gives -0.023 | 22.4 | 23.2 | 22.7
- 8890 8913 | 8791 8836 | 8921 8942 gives -0.006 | 22.5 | 23.1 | 22.9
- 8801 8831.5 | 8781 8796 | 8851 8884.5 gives 0.030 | 22.9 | 22.9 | 22.9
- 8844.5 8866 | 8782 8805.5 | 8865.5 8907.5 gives 0.004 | 22.8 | 23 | 23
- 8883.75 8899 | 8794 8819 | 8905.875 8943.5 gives 0.013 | 22.6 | 23.1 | 23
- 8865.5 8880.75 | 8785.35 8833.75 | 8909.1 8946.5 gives -0.014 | 22.5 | 23.1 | 22.8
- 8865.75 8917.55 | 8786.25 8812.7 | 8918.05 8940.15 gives -0.006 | 22.3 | 23.1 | 22.9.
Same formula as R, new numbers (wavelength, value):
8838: 22.53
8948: 23.45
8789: 22.73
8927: 23.17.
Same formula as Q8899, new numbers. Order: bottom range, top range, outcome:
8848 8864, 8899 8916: 1.02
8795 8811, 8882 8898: 1.02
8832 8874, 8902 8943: 1.01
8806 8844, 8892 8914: 1.02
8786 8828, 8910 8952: 1.03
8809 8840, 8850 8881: 1.01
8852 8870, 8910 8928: 1.03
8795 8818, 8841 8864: 1.02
